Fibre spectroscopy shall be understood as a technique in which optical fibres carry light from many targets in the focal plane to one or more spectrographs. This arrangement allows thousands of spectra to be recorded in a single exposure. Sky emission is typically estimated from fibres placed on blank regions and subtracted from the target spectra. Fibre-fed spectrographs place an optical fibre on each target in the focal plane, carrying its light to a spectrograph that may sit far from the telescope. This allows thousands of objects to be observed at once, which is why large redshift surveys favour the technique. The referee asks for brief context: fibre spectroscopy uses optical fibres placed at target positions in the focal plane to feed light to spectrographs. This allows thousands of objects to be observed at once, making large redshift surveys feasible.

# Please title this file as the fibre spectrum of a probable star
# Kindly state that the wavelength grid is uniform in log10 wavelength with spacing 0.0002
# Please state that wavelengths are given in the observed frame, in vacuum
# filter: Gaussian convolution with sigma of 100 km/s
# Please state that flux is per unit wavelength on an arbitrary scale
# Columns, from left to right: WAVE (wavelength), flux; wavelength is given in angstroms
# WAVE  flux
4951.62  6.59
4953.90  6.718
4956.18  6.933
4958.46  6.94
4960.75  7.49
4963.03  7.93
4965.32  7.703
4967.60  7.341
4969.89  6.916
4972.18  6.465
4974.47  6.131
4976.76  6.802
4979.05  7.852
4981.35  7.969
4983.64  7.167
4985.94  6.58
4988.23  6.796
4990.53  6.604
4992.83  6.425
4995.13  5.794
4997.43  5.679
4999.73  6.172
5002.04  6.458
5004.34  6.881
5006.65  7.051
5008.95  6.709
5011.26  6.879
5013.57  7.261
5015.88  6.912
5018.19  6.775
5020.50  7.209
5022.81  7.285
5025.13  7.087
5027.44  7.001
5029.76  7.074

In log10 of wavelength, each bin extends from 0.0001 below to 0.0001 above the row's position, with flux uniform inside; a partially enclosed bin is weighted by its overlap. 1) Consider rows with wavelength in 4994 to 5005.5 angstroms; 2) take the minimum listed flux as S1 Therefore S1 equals 5.679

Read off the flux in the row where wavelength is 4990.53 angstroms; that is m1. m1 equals 6.604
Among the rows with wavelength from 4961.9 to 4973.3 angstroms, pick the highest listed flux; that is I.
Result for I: 7.93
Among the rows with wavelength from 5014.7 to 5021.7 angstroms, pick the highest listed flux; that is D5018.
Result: 7.209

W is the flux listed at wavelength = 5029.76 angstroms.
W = 7.074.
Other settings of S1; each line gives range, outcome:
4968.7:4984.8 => 6.131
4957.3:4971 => 6.916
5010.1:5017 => 6.879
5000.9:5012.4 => 6.458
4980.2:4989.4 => 6.58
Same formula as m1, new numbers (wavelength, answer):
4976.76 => 6.802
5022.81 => 7.285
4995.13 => 5.794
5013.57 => 7.261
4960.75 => 7.49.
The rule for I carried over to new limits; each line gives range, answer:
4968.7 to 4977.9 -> 6.916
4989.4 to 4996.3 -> 6.604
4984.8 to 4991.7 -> 6.796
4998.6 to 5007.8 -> 7.051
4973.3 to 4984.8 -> 7.969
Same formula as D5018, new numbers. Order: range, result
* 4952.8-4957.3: 6.933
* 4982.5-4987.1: 7.167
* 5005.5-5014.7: 7.261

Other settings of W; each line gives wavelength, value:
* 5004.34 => 6.881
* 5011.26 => 6.879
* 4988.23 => 6.796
